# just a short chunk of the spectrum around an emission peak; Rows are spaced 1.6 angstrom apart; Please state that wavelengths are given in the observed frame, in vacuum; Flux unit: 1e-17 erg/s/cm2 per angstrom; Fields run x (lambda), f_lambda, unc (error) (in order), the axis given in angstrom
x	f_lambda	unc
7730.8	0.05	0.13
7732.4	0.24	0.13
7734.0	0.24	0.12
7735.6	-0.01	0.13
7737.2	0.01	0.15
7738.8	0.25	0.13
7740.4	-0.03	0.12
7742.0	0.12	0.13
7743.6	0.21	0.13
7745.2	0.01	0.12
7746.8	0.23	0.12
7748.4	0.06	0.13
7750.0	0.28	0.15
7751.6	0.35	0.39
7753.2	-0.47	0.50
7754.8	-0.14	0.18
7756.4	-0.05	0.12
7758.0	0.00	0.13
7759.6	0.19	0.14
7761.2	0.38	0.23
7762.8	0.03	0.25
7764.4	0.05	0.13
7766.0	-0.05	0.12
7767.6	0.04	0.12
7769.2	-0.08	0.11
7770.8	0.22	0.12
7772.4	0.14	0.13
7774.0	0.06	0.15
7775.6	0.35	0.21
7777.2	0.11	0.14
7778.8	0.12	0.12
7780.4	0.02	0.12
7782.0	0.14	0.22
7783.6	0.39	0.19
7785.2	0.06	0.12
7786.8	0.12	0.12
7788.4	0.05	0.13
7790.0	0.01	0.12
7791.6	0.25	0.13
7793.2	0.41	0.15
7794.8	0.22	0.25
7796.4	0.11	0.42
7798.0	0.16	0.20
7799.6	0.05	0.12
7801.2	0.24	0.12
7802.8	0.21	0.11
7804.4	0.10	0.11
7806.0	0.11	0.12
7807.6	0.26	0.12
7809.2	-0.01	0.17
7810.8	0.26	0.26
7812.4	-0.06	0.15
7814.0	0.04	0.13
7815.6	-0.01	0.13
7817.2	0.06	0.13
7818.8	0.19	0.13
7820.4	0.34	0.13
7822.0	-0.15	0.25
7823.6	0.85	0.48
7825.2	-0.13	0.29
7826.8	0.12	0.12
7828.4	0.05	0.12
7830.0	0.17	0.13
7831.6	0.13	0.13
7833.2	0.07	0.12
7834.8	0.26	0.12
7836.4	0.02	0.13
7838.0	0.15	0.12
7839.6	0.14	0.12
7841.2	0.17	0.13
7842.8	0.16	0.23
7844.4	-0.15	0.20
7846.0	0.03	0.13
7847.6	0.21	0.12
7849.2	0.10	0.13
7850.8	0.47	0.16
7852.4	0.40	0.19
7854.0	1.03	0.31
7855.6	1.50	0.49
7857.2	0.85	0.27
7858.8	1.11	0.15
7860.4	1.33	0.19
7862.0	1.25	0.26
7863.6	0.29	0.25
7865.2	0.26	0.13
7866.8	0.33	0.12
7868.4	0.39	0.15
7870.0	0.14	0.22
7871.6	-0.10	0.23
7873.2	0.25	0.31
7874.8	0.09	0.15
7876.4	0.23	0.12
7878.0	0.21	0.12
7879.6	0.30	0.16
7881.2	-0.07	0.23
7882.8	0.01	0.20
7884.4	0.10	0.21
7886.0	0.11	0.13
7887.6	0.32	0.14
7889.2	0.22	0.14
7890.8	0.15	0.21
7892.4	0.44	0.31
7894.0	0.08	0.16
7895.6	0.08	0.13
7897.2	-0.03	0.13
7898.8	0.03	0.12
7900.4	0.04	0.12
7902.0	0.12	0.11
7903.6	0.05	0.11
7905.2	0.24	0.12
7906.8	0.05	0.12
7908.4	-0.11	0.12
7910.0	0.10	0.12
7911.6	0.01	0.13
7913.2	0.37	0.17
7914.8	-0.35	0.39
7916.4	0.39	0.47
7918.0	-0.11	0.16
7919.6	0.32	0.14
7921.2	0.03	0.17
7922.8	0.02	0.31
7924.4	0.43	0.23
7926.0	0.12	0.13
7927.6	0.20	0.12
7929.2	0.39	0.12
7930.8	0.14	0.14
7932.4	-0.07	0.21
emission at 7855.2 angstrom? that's [O II]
